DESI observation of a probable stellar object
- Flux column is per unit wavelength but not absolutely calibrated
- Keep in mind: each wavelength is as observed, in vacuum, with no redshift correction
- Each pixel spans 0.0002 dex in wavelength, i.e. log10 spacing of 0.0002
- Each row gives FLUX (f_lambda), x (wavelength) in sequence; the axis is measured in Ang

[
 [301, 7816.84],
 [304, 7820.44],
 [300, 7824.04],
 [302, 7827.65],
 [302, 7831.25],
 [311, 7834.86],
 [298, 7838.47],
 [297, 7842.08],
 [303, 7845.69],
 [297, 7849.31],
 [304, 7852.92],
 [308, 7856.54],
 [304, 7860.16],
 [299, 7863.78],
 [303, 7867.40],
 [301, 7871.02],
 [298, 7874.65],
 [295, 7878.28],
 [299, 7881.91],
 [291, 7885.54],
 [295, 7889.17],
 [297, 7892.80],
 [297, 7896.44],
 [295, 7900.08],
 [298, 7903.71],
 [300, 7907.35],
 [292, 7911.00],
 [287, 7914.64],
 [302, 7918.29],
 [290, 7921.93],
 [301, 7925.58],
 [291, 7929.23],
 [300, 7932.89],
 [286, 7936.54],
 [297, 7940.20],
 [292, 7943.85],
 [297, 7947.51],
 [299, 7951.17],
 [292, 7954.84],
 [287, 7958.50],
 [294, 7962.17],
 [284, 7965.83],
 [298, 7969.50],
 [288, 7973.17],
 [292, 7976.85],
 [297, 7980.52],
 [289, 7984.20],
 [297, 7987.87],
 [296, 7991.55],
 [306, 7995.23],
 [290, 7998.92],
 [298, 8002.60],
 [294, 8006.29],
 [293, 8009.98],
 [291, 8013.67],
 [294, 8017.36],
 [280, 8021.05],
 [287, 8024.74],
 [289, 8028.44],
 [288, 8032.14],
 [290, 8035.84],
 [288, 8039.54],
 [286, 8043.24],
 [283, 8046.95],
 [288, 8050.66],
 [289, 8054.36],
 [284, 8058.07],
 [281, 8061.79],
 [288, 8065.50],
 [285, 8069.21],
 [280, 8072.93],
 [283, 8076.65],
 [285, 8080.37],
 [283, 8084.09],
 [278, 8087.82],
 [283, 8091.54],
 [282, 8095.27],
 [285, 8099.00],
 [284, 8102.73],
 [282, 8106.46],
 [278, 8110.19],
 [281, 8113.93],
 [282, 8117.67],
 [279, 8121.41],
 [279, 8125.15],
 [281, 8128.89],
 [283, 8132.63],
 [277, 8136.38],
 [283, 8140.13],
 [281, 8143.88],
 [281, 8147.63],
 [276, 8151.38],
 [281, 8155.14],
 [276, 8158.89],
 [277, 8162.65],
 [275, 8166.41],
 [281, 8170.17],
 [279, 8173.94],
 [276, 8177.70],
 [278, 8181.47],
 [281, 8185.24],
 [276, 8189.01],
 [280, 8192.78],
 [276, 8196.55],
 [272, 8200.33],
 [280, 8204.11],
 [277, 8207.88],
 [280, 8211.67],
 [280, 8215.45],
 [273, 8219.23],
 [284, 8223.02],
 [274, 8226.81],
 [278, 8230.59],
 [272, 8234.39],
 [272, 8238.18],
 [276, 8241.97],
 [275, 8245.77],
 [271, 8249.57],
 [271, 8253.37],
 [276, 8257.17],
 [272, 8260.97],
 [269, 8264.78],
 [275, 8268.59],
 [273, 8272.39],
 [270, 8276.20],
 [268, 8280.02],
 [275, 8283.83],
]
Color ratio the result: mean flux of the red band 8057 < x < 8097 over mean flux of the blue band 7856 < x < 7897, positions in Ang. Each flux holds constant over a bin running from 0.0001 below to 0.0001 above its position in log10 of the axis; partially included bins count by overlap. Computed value 0.95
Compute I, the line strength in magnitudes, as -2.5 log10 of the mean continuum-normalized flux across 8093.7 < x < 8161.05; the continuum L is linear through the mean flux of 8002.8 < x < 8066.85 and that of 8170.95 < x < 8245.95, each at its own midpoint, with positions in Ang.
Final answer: 0.01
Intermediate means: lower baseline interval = 288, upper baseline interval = 277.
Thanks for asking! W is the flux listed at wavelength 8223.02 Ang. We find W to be 284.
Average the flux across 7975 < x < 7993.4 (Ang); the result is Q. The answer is 294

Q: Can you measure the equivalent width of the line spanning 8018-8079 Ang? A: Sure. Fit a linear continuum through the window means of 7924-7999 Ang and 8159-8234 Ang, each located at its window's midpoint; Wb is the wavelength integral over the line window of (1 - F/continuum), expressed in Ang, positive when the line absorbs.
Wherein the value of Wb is 0.5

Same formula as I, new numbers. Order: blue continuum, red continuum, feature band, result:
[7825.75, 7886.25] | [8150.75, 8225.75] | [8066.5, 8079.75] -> 0.01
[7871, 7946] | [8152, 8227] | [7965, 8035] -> -0.01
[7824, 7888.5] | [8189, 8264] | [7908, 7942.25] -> 0.01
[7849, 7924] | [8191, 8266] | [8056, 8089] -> 0.01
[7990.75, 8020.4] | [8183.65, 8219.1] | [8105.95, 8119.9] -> 0.02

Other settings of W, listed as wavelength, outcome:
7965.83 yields 284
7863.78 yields 299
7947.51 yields 297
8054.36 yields 289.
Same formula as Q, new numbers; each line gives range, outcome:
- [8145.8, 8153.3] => 278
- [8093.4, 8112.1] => 282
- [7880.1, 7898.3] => 296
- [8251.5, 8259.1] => 274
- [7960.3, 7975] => 291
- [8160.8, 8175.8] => 278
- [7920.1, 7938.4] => 294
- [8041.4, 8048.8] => 284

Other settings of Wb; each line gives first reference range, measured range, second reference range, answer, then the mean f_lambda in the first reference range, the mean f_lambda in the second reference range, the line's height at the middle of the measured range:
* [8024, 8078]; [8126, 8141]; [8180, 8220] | 0.0 Ang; 286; 278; 281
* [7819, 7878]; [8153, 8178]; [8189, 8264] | 0.2 Ang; 302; 276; 280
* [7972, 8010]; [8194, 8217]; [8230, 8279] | -0.1 Ang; 295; 273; 277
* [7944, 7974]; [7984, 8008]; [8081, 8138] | -0.5 Ang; 293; 281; 290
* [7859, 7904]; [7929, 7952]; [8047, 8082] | -0.1 Ang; 298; 285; 294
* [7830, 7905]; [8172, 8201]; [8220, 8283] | 0.0 Ang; 300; 274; 278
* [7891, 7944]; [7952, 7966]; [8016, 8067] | 0.1 Ang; 295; 287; 292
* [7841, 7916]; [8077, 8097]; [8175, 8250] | 0.2 Ang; 298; 277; 285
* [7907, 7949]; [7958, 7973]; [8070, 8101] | 0.0 Ang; 294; 282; 292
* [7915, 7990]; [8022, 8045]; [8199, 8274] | 0.0 Ang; 294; 275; 288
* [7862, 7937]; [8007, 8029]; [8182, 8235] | 0.0 Ang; 296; 277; 289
